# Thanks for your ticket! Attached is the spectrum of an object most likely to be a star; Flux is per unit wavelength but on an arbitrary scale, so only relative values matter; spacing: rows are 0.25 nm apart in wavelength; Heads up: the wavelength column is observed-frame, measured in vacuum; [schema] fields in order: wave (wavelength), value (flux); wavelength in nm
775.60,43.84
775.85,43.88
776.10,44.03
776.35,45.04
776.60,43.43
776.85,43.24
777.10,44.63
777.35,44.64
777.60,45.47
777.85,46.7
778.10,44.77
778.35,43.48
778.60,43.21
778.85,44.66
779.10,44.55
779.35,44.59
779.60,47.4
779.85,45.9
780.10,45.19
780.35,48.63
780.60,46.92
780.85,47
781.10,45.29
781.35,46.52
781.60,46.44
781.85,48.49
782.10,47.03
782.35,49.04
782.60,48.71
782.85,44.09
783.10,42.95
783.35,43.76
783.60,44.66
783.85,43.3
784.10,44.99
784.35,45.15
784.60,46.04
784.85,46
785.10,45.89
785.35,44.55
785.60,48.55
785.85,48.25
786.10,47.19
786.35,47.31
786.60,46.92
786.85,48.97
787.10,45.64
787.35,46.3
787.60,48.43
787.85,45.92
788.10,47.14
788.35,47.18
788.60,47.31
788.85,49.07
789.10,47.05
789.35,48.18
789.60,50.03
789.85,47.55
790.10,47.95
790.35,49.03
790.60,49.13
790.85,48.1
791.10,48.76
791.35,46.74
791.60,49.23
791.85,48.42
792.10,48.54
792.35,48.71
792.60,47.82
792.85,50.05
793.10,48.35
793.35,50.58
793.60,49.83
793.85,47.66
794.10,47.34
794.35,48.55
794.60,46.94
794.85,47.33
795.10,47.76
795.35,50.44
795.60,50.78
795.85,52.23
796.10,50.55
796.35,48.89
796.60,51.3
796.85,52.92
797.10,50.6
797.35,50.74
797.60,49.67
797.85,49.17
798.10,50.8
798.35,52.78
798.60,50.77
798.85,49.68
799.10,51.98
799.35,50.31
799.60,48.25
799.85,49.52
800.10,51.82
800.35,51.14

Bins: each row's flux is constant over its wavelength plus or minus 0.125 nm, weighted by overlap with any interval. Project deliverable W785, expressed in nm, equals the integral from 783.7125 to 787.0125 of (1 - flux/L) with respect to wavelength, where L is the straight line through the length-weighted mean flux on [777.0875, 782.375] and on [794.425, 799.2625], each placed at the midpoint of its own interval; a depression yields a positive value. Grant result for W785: 0.07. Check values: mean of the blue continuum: 45.9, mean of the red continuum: 50.3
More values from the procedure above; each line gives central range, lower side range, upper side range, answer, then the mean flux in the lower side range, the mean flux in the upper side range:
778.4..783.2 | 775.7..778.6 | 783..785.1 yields -0.17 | 44.4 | 44.7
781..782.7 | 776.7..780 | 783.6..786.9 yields -0.07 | 44.9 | 46.3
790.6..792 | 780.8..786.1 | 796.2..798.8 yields 0.01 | 46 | 50.7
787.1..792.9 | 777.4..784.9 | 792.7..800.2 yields 0.01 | 45.7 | 49.9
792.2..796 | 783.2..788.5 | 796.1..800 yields 0.01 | 46.3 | 50.5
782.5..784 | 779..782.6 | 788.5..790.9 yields 0.08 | 46.7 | 48.4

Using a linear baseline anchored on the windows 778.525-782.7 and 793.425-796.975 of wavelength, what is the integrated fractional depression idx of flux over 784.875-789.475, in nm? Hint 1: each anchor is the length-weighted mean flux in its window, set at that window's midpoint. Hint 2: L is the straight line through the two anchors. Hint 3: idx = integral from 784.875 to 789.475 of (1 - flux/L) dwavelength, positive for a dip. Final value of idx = 0.06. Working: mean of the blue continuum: 46.5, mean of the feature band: 47.2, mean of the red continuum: 49.5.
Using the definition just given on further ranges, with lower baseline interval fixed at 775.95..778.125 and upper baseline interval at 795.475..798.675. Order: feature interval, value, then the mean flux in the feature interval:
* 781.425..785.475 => 0.08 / 45.7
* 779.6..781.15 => -0.03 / 46.6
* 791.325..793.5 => 0.03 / 48.8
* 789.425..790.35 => 0.00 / 48.6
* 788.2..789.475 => 0.01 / 47.7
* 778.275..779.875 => 0.02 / 44.8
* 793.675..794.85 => 0.05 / 47.7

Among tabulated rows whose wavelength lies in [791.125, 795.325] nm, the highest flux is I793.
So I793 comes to 50.58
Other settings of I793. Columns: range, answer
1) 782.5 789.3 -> 49.07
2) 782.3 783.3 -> 49.04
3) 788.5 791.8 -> 50.03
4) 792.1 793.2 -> 50.05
